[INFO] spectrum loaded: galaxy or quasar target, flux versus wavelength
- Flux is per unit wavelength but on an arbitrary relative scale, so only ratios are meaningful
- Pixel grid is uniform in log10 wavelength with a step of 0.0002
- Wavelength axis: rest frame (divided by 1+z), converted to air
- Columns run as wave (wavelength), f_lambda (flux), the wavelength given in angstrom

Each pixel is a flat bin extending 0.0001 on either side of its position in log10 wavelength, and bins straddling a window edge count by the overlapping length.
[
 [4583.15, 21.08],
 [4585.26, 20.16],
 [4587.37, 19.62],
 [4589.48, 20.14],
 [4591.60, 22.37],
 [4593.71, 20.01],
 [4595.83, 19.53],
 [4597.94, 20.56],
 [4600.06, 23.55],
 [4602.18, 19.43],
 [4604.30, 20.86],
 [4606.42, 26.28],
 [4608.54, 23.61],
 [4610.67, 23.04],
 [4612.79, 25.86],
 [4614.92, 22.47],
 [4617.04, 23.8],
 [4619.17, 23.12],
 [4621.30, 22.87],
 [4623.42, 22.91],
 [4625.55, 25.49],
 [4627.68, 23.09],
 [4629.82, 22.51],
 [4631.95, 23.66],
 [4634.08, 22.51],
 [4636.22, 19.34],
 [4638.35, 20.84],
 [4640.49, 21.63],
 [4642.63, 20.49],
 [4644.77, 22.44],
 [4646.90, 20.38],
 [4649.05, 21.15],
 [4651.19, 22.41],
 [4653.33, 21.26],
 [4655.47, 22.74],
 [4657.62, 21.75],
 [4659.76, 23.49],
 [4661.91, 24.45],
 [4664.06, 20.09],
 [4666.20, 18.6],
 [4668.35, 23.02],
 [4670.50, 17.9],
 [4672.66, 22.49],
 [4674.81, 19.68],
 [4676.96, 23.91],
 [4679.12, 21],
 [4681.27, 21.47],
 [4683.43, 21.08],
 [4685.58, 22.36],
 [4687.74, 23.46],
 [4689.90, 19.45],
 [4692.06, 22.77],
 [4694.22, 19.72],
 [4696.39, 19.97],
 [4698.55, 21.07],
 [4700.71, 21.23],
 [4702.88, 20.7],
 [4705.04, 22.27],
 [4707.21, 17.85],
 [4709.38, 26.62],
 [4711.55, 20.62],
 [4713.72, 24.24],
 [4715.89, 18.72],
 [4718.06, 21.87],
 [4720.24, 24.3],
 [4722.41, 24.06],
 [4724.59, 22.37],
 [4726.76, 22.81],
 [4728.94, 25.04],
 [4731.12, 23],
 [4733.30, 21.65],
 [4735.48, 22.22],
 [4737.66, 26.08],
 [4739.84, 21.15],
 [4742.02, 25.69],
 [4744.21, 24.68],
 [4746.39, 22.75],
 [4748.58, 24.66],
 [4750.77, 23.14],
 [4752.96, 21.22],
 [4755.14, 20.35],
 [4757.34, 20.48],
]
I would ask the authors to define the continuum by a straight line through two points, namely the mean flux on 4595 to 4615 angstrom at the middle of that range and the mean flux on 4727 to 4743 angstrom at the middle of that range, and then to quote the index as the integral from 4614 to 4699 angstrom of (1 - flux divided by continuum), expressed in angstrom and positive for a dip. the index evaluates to 4.1 angstrom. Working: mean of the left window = 22.6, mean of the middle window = 21.8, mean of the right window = 23.5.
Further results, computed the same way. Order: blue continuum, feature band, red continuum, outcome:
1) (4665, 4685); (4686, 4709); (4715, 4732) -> 0.84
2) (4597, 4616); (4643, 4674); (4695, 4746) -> 1.59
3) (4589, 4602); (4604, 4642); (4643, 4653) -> -3.17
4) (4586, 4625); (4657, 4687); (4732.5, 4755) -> 1.56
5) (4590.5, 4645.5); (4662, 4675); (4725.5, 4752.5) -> 1.25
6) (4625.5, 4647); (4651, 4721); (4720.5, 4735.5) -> 3.18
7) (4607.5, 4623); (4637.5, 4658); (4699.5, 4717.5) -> 1.18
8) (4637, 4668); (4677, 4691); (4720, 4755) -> 0.36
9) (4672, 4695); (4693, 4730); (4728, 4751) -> 1.09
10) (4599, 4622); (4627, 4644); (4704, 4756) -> 1.00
